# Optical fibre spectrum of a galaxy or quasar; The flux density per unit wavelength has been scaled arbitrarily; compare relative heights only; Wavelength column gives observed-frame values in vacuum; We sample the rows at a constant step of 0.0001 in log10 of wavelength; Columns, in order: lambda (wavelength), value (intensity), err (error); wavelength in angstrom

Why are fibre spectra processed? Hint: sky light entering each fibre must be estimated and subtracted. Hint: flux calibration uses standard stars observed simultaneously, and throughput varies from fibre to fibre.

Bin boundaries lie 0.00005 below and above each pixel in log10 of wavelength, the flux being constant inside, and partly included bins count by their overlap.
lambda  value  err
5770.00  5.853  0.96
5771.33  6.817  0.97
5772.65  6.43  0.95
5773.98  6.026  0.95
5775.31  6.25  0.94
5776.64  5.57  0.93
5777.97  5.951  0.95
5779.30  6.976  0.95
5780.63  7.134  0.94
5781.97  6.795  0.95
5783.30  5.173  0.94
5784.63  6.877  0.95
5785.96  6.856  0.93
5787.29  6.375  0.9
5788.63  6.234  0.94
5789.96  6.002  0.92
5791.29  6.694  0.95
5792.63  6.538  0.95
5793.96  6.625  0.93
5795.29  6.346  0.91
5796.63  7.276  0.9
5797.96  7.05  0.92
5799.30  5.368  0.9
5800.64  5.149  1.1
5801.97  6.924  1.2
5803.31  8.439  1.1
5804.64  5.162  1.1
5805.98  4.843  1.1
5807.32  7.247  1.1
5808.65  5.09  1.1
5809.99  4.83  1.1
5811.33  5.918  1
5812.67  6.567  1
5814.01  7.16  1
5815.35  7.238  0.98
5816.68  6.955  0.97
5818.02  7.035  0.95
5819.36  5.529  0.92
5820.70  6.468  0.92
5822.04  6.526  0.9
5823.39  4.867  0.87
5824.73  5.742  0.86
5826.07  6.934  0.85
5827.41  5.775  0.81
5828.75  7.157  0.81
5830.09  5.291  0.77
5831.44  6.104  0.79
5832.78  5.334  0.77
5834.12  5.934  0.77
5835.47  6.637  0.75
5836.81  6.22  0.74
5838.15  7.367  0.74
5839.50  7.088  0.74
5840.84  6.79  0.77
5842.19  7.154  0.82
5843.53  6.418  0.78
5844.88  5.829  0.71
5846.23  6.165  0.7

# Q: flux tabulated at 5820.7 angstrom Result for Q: 6.468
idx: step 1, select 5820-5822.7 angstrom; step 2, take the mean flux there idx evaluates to 6.49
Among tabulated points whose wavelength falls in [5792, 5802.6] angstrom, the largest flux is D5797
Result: 7.276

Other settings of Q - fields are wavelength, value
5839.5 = 7.088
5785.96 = 6.856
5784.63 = 6.877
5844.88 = 5.829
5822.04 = 6.526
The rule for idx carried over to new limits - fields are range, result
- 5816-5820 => 6.53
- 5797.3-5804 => 6.58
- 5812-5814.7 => 6.86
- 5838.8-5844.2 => 6.86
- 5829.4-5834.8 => 5.67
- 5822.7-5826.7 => 5.83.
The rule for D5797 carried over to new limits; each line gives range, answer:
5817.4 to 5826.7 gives 7.035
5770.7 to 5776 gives 6.817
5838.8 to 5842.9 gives 7.154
